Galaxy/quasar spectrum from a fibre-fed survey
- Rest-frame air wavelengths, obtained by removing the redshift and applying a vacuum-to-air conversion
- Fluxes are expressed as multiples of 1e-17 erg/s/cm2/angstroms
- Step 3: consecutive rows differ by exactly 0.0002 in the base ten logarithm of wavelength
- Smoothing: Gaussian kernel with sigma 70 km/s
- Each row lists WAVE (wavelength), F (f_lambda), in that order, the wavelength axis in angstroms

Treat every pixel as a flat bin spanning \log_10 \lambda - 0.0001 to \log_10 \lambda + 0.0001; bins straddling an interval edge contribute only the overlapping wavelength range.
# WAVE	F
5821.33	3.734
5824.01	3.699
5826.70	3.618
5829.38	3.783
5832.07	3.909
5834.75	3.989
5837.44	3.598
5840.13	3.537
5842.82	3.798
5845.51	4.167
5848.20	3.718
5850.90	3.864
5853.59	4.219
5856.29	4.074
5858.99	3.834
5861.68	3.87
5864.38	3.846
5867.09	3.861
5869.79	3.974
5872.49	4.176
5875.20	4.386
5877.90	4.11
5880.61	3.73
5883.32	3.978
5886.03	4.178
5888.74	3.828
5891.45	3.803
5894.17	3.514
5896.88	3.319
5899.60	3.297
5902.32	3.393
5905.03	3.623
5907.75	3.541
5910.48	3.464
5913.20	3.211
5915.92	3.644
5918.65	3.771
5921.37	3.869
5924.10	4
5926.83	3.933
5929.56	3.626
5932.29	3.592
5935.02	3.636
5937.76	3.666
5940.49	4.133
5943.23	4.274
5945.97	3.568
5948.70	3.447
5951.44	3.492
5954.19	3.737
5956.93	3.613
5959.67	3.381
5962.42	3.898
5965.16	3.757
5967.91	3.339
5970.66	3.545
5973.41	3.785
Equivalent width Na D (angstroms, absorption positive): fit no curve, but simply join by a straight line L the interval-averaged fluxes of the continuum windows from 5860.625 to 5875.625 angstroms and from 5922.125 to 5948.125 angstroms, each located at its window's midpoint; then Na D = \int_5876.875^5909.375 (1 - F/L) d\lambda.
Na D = 2.02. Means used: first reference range 4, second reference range 3.82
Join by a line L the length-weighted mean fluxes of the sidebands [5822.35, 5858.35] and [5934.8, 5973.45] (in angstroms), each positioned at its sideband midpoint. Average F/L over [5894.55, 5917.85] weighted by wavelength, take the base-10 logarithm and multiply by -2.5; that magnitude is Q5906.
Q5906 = 0.091 mag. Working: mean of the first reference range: 3.84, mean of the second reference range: 3.68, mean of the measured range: 3.45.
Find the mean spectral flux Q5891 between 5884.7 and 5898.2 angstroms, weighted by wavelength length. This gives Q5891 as 3.73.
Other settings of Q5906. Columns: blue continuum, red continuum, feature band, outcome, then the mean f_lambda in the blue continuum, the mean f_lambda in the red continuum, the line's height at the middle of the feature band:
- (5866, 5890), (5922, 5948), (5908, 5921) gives 0.10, 4.03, 3.82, 3.89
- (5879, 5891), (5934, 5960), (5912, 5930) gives 0.02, 3.92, 3.71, 3.8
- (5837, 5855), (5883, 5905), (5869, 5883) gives -0.10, 3.86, 3.65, 3.73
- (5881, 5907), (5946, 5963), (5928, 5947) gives -0.06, 3.66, 3.58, 3.6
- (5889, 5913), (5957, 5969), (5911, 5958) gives -0.05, 3.5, 3.6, 3.55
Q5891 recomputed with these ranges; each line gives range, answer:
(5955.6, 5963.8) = 3.63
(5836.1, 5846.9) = 3.78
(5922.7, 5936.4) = 3.76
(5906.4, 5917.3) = 3.46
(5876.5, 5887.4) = 4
